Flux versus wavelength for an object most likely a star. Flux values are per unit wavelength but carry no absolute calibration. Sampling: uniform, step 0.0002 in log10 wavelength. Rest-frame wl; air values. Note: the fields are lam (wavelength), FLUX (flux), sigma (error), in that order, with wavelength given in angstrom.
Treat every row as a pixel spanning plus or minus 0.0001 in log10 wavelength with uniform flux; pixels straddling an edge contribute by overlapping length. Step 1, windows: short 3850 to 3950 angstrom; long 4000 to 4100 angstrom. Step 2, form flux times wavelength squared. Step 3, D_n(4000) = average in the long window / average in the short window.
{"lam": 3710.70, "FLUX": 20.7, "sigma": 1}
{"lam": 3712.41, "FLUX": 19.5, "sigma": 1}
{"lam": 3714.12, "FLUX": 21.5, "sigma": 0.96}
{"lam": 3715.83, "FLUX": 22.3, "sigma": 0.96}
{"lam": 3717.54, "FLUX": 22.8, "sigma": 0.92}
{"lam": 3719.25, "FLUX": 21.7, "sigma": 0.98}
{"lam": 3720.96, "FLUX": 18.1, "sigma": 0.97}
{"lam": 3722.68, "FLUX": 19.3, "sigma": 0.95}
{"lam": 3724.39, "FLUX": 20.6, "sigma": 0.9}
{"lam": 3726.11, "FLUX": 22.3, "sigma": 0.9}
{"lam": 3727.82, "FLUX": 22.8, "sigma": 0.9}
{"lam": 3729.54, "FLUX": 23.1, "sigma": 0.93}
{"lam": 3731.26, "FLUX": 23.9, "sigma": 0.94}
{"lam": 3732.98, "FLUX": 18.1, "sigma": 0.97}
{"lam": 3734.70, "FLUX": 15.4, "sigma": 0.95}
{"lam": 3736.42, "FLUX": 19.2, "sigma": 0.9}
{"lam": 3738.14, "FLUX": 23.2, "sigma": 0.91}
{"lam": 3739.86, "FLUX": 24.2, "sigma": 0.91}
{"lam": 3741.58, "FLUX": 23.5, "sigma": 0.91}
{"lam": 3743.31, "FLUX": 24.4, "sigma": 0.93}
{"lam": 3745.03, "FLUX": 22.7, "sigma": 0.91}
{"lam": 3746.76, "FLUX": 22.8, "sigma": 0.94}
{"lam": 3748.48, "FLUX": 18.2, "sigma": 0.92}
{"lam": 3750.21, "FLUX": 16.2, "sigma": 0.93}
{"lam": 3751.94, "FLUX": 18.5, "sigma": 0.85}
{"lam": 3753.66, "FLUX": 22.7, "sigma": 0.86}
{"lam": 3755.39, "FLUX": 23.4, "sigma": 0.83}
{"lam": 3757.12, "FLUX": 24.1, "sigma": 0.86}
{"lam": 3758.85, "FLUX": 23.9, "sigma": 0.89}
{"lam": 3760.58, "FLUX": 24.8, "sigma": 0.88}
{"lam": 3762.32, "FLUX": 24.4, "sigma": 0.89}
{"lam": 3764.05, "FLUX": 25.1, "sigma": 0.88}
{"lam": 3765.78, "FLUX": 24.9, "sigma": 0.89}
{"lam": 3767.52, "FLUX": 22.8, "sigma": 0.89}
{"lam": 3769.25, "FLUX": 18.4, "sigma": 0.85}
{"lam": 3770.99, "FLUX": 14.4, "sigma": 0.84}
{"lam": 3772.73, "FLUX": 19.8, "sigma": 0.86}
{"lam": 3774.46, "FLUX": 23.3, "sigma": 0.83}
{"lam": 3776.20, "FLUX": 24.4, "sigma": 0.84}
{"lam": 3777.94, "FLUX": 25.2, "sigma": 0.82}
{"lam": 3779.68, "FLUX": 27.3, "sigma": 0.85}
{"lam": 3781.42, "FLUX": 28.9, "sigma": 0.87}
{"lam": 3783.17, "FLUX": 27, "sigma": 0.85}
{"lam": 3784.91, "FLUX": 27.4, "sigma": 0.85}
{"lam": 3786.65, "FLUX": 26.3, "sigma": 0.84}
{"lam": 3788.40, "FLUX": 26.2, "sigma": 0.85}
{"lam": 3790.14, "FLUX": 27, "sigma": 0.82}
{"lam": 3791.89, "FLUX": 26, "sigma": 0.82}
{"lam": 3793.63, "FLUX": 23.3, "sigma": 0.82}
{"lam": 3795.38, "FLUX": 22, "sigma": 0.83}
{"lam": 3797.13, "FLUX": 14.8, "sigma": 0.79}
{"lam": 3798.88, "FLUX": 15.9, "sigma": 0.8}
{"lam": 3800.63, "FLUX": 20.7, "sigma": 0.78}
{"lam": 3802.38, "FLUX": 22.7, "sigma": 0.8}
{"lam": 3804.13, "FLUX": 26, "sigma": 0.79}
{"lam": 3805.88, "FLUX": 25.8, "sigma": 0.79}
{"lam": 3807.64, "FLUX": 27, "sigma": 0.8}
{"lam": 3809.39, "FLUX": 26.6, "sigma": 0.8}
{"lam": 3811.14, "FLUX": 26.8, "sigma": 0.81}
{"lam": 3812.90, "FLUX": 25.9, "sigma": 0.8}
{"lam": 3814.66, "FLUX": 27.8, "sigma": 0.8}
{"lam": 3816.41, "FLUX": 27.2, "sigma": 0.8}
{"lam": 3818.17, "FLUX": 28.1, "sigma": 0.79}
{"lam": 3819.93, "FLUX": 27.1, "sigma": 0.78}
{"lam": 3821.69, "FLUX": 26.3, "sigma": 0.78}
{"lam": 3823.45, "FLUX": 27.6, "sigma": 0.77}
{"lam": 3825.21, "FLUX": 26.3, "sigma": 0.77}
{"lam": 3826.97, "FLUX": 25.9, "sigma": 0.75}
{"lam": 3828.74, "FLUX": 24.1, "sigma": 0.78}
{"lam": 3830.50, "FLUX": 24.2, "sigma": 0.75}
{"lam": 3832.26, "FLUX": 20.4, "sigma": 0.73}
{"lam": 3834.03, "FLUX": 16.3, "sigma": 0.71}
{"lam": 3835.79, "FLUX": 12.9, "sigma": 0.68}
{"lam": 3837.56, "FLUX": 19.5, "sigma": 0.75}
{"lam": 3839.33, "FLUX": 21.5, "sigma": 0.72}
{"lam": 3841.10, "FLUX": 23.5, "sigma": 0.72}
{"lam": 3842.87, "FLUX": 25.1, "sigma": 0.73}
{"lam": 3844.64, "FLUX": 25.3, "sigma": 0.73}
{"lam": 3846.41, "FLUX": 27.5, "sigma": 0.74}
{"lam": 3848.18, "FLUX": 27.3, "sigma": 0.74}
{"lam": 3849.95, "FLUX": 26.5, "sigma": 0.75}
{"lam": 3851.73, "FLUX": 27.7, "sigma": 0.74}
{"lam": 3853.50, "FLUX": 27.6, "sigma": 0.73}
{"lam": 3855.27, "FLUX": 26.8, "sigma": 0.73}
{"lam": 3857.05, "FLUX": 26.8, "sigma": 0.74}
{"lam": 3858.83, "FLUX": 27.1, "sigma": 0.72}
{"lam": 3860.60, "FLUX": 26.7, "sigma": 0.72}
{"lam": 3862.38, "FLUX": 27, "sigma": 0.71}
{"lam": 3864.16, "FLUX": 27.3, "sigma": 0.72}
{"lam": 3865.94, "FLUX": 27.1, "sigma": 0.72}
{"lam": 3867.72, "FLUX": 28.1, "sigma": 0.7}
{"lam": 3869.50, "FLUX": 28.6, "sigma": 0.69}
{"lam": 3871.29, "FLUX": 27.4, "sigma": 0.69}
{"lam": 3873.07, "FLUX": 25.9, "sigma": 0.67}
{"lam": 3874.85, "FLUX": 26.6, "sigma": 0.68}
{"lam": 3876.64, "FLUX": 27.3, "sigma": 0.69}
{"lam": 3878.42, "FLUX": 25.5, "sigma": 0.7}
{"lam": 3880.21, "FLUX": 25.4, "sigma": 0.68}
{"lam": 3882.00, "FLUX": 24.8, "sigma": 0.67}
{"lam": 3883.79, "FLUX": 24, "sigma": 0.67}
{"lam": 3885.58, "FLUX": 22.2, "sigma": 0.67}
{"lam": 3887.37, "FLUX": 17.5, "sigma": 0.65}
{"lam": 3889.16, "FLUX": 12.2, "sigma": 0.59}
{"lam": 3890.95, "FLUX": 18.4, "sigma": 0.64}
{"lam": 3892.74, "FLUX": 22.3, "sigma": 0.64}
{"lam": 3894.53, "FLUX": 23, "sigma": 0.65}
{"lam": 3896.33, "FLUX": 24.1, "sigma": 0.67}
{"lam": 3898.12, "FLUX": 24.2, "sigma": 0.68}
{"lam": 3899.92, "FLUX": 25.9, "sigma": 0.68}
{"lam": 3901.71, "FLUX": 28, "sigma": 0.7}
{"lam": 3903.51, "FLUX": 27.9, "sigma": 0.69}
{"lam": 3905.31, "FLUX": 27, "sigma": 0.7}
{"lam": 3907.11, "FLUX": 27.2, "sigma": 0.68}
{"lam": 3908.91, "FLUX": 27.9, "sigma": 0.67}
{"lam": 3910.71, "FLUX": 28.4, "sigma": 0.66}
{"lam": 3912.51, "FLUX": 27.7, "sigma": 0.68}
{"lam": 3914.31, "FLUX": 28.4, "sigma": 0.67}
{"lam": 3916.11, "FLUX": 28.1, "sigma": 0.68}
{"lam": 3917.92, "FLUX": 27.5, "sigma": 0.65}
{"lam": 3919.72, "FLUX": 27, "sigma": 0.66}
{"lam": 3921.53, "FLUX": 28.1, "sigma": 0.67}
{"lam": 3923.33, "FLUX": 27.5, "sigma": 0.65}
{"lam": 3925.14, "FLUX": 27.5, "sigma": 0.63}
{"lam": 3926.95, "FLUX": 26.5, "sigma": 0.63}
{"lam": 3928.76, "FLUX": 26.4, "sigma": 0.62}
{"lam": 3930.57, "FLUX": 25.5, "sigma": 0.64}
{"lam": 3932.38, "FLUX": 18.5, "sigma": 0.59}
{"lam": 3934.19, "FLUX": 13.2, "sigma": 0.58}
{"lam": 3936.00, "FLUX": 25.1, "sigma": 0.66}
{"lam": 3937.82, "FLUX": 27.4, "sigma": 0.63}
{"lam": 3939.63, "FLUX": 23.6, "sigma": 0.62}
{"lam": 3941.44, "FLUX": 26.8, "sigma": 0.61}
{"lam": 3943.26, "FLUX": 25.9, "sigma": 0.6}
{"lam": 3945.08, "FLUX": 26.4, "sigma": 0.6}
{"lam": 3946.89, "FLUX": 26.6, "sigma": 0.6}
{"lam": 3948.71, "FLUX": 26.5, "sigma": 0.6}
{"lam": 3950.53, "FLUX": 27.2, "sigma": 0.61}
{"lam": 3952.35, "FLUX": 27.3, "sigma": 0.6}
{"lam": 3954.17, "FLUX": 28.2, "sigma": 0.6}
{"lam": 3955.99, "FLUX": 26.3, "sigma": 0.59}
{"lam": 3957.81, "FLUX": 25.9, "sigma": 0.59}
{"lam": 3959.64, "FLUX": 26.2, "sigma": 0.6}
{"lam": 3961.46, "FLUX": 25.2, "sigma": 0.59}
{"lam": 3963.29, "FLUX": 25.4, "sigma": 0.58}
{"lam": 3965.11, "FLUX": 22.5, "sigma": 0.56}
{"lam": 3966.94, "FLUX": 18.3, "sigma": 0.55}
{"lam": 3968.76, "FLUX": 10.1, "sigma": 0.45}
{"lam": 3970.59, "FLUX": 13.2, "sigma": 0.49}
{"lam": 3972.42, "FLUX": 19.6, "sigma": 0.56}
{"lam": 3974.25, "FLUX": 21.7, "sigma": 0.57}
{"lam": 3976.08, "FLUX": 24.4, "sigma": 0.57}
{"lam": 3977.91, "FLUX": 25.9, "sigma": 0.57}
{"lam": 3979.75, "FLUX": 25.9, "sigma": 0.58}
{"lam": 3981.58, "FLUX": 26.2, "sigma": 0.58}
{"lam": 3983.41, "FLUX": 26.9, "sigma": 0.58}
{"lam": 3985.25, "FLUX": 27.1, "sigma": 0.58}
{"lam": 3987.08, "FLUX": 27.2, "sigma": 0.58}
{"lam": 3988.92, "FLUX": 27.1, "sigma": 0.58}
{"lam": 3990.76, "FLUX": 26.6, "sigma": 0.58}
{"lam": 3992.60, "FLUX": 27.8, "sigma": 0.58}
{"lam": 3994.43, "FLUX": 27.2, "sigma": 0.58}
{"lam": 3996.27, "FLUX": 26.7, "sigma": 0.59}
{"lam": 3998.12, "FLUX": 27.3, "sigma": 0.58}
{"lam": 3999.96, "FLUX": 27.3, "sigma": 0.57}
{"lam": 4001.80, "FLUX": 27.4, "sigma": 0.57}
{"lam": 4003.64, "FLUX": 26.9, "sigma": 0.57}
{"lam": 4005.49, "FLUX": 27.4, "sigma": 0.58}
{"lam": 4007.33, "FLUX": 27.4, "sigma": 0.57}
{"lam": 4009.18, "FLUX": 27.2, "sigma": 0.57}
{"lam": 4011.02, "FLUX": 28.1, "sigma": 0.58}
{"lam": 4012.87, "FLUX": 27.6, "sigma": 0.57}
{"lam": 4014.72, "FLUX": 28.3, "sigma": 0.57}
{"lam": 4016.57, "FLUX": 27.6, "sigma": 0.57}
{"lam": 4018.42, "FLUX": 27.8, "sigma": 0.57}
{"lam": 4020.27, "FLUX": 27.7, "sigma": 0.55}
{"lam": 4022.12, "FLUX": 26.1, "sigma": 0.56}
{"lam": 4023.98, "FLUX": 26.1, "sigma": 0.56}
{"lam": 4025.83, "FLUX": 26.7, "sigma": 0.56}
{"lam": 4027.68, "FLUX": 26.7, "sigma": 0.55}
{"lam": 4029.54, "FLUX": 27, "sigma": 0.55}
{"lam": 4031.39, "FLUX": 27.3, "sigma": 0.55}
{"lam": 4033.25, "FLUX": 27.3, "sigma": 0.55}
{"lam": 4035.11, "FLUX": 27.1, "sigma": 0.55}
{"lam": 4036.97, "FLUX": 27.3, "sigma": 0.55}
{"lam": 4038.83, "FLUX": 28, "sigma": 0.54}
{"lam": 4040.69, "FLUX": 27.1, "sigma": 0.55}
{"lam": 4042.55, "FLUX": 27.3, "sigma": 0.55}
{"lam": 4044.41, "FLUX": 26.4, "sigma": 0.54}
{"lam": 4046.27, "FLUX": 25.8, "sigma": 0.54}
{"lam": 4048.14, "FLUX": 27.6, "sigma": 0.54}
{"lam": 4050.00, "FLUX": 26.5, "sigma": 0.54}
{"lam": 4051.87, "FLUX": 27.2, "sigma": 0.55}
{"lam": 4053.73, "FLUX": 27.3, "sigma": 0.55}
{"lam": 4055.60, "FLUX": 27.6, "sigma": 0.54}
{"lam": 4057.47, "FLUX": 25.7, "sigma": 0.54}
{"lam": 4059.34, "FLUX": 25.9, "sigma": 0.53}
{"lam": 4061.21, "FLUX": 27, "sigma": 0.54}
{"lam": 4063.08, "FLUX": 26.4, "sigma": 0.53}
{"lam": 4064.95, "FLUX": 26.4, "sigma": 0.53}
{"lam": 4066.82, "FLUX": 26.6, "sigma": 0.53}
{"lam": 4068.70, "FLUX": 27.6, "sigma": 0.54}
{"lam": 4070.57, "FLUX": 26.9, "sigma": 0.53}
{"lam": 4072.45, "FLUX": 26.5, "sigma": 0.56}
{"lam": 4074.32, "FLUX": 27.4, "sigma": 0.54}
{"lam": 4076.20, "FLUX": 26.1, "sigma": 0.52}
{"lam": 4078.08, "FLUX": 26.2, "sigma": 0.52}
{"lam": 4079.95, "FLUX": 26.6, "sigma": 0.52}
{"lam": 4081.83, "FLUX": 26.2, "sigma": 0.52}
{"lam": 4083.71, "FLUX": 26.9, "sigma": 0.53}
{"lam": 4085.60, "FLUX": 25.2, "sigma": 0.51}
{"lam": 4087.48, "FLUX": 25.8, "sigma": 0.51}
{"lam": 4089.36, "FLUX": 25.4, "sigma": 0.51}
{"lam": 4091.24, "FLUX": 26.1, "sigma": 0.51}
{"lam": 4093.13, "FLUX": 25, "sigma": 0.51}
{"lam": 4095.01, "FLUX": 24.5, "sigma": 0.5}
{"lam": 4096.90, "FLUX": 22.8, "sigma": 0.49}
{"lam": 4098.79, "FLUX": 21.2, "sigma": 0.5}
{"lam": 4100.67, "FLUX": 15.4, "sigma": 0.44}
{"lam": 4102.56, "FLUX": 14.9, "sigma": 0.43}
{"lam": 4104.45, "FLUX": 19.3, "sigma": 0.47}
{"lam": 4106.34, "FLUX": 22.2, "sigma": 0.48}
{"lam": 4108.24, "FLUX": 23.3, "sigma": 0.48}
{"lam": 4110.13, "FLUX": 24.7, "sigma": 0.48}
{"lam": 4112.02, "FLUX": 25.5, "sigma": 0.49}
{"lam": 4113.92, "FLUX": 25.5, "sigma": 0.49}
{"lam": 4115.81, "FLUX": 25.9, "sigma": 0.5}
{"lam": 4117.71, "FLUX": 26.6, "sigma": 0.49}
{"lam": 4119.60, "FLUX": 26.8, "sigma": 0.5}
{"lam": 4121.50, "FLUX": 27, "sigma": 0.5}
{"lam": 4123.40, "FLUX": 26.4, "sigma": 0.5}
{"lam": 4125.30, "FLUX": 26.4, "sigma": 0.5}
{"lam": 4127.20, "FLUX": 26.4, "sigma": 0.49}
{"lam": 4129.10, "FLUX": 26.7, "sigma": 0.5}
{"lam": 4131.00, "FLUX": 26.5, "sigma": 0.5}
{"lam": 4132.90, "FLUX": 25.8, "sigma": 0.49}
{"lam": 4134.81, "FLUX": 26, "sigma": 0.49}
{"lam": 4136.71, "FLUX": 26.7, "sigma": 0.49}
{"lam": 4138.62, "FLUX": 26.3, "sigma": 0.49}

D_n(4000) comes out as 1.1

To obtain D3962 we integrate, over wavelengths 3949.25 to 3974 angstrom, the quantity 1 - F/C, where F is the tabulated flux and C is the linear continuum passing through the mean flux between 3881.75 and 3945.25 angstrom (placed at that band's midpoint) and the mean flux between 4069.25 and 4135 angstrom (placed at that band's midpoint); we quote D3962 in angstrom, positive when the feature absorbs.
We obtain 2.0 angstrom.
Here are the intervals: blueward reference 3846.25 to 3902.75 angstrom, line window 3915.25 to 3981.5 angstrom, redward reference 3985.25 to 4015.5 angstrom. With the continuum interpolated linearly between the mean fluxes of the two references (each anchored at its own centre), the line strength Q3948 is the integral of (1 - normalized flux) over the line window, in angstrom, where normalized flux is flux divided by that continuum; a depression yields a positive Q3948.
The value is 5.1 angstrom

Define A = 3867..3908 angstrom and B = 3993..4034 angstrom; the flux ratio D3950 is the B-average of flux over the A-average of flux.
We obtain 1.1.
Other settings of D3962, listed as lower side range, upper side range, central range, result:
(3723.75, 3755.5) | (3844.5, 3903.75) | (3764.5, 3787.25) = -1.50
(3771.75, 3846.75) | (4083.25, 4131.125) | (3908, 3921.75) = -2.07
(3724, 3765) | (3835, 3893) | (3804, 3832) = -3.23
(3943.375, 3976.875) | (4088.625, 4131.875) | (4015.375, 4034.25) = -2.64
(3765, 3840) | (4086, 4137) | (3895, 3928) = -4.29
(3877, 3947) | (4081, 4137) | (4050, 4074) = -2.09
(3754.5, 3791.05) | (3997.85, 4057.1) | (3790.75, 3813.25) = 1.14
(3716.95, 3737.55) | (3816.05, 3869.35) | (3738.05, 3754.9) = -0.19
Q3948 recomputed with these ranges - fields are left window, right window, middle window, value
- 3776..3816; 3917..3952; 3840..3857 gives -0.84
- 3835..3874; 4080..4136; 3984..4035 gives -4.59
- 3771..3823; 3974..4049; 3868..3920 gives 1.12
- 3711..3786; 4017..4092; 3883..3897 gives 2.27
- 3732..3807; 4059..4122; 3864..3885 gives -2.70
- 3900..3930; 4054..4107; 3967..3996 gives 2.96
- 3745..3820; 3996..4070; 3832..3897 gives 1.64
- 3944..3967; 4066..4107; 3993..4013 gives -1.63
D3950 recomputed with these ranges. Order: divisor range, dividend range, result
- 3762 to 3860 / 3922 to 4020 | 1.04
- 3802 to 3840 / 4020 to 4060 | 1.10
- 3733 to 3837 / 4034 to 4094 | 1.14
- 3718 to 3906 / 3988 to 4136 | 1.10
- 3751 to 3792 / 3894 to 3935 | 1.08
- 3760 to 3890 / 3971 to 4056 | 1.09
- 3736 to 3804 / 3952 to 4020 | 1.11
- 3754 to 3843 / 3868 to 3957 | 1.06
